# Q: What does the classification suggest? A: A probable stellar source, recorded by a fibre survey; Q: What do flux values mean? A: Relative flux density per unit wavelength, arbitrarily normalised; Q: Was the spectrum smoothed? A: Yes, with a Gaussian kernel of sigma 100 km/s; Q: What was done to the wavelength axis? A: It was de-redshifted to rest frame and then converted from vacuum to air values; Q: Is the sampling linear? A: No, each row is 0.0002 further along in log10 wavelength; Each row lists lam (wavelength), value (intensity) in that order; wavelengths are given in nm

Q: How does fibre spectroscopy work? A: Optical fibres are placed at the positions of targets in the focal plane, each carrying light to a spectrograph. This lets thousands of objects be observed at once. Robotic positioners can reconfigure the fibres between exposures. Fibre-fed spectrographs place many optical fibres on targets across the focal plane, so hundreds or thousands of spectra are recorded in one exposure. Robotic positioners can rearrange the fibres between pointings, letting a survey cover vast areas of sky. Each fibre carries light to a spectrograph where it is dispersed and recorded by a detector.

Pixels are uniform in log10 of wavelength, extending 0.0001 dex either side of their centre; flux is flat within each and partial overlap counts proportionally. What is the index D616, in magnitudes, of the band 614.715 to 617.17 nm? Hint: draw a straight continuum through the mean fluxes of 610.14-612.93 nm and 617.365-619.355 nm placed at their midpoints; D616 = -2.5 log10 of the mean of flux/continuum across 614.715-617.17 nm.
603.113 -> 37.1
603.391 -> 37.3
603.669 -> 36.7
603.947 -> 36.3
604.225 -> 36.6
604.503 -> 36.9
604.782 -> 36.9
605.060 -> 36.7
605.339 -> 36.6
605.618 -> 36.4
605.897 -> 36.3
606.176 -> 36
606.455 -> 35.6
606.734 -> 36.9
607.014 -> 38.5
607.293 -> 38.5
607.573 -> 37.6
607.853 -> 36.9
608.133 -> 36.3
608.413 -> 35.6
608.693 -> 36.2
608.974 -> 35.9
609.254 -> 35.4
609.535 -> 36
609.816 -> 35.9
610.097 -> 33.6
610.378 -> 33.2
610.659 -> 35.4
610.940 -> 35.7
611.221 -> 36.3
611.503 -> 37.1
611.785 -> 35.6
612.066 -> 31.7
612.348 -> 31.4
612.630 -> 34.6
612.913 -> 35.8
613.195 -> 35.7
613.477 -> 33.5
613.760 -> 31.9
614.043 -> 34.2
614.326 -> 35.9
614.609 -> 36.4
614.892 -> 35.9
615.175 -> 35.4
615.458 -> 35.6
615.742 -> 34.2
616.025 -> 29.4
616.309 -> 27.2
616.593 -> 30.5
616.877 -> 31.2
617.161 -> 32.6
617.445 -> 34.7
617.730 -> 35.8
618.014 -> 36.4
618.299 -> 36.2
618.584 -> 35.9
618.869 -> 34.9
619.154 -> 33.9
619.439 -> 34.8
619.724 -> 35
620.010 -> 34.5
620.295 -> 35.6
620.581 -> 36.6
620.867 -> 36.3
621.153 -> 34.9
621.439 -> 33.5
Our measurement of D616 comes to 0.08 mag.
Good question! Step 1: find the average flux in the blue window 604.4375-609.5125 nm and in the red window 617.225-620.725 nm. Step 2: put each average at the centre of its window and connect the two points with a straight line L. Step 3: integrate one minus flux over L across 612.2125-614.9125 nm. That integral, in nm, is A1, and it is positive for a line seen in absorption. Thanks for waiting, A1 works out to 0.106 nm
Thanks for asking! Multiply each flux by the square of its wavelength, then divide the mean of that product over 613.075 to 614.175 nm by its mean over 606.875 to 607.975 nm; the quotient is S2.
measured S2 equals 0.91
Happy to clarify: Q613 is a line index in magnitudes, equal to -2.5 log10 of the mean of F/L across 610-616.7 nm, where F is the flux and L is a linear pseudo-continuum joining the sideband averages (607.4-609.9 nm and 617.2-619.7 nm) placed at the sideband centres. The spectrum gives 0.053 mag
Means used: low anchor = 36.2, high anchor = 35.2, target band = 34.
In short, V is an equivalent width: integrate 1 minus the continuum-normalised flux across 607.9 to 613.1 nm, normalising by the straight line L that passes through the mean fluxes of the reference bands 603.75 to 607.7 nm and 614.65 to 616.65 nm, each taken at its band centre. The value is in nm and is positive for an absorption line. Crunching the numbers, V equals -0.03 nm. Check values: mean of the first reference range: 36.8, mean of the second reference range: 32.9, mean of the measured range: 35.1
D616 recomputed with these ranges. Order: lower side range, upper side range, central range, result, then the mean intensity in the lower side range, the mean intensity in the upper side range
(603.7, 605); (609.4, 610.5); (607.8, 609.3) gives -0.03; 36.7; 34.7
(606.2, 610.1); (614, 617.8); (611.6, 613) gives 0.03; 36.4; 33.4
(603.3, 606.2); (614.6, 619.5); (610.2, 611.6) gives -0.01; 36.6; 33.9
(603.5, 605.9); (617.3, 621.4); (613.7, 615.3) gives 0.02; 36.6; 35.3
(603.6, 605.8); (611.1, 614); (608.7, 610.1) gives -0.01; 36.6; 34.3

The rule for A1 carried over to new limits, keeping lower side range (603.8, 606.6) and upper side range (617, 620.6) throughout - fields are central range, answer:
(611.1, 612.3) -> 0.03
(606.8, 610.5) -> -0.01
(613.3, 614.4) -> 0.05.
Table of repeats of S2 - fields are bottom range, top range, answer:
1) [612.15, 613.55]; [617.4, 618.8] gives 1.07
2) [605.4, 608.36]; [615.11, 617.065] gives 0.89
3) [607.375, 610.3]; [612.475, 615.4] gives 0.99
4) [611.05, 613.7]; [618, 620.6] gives 1.04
